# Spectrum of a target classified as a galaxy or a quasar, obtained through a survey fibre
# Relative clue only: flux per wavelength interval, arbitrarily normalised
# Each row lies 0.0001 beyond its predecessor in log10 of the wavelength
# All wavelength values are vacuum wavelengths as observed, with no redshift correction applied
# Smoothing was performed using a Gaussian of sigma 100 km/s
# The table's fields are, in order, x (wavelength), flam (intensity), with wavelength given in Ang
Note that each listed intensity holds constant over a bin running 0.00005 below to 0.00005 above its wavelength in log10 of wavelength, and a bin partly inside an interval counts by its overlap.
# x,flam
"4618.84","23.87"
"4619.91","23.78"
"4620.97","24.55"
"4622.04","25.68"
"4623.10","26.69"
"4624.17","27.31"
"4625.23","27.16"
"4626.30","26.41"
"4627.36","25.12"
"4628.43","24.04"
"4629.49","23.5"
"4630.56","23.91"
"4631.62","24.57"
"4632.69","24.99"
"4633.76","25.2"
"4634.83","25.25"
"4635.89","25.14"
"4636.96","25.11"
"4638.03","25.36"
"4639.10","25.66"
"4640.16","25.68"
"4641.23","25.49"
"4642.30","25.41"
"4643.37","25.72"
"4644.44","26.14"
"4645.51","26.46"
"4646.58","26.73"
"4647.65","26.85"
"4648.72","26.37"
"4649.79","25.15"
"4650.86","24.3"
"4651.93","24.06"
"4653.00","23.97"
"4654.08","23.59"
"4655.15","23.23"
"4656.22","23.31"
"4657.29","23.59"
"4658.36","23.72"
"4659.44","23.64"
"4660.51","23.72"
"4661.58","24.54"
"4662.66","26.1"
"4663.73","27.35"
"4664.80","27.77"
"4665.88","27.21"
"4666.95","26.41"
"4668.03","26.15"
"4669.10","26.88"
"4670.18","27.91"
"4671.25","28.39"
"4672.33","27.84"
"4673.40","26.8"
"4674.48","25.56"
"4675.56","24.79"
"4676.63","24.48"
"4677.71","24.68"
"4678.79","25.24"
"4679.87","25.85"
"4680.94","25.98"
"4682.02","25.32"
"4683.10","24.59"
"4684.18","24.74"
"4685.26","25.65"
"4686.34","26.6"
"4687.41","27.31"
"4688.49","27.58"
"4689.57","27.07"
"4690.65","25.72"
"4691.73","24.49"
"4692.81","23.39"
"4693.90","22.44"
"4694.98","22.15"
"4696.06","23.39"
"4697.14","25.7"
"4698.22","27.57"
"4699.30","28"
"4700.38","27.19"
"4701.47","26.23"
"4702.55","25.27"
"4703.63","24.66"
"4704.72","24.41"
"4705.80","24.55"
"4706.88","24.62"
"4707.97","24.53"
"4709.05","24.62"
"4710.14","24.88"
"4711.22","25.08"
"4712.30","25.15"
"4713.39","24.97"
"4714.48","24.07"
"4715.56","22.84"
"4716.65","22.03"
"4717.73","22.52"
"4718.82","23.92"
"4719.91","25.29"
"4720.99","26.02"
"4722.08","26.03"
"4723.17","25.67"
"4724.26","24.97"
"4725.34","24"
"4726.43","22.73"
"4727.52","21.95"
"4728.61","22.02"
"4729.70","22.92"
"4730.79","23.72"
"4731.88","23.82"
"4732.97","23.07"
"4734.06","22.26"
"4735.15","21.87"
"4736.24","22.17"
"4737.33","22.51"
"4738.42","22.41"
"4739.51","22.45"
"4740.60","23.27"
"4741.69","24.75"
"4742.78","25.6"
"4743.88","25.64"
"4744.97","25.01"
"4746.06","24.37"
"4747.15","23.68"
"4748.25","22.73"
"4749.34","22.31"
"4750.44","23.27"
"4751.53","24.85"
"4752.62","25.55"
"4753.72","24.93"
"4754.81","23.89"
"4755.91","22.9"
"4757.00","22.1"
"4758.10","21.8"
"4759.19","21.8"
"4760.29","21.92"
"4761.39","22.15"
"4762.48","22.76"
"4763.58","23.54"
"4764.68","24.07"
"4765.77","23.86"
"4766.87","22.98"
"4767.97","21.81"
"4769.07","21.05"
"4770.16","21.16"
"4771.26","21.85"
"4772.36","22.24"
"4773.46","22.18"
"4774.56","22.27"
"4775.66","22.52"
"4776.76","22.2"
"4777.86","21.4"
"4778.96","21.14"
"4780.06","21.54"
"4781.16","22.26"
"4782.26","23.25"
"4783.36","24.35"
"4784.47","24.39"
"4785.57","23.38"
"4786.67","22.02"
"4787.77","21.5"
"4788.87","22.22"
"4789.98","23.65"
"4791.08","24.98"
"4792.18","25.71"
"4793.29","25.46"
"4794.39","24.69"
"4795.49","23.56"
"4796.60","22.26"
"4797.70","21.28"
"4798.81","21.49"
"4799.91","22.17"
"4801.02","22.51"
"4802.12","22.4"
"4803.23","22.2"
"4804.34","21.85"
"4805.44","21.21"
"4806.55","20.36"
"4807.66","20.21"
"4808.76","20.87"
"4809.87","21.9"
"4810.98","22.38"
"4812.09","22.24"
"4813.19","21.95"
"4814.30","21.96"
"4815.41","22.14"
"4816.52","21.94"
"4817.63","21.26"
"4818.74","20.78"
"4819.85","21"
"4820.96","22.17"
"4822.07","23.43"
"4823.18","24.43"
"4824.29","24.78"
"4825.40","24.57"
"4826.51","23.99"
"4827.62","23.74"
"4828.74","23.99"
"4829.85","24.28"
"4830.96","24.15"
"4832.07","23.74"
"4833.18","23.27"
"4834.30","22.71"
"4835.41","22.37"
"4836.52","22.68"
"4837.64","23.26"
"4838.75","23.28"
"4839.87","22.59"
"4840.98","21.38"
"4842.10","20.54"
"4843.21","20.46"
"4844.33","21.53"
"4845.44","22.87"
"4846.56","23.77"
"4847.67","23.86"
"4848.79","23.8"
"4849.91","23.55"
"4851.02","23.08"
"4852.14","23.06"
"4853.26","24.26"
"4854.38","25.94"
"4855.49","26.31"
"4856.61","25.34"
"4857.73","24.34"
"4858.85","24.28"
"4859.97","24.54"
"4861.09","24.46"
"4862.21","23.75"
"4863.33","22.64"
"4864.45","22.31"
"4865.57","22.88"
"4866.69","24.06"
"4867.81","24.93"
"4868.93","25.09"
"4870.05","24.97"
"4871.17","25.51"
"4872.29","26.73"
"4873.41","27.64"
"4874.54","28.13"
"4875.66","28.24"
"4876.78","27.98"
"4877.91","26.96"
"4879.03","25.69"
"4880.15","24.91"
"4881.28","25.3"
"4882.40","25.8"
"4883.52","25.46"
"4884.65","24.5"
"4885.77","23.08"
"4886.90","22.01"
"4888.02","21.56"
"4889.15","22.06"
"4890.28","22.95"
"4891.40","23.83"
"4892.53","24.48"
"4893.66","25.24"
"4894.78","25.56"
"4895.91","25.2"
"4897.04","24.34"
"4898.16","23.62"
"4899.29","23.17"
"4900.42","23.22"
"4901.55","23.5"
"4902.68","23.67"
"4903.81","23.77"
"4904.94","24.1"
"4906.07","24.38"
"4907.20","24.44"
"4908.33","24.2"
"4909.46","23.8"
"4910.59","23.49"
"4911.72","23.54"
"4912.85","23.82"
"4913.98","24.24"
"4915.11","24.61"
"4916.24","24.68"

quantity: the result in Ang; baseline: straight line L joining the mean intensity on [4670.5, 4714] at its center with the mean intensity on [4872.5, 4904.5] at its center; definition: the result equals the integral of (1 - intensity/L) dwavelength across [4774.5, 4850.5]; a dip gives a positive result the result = 7.1 Ang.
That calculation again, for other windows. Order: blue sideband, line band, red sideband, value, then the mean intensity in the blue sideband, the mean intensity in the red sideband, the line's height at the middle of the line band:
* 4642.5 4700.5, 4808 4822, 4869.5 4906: 1.8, 25.5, 24.8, 25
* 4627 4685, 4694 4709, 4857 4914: 0.0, 25.4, 24.5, 25.2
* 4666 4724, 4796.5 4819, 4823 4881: 2.6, 25.4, 24.2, 24.5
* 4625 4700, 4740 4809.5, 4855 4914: 5.9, 25.4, 24.5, 25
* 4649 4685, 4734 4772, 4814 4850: 1.5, 25.4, 22.9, 24.1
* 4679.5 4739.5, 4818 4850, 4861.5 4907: 2.0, 24.5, 24.6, 24.6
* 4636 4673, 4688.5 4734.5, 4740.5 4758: 0.3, 25.6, 24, 24.6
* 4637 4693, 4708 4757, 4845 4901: 2.8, 25.6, 24.5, 25.3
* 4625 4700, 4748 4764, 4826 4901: 1.1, 25.4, 24.1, 24.8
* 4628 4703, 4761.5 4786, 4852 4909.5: 2.4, 25.4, 24.6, 25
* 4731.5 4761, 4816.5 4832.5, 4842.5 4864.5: 0.2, 23.4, 23.7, 23.6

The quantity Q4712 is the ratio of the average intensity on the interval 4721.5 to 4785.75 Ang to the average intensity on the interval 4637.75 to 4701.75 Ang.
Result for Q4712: 0.90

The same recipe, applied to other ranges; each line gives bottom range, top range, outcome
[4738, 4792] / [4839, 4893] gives 1.05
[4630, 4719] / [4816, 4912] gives 0.95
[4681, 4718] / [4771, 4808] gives 0.90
